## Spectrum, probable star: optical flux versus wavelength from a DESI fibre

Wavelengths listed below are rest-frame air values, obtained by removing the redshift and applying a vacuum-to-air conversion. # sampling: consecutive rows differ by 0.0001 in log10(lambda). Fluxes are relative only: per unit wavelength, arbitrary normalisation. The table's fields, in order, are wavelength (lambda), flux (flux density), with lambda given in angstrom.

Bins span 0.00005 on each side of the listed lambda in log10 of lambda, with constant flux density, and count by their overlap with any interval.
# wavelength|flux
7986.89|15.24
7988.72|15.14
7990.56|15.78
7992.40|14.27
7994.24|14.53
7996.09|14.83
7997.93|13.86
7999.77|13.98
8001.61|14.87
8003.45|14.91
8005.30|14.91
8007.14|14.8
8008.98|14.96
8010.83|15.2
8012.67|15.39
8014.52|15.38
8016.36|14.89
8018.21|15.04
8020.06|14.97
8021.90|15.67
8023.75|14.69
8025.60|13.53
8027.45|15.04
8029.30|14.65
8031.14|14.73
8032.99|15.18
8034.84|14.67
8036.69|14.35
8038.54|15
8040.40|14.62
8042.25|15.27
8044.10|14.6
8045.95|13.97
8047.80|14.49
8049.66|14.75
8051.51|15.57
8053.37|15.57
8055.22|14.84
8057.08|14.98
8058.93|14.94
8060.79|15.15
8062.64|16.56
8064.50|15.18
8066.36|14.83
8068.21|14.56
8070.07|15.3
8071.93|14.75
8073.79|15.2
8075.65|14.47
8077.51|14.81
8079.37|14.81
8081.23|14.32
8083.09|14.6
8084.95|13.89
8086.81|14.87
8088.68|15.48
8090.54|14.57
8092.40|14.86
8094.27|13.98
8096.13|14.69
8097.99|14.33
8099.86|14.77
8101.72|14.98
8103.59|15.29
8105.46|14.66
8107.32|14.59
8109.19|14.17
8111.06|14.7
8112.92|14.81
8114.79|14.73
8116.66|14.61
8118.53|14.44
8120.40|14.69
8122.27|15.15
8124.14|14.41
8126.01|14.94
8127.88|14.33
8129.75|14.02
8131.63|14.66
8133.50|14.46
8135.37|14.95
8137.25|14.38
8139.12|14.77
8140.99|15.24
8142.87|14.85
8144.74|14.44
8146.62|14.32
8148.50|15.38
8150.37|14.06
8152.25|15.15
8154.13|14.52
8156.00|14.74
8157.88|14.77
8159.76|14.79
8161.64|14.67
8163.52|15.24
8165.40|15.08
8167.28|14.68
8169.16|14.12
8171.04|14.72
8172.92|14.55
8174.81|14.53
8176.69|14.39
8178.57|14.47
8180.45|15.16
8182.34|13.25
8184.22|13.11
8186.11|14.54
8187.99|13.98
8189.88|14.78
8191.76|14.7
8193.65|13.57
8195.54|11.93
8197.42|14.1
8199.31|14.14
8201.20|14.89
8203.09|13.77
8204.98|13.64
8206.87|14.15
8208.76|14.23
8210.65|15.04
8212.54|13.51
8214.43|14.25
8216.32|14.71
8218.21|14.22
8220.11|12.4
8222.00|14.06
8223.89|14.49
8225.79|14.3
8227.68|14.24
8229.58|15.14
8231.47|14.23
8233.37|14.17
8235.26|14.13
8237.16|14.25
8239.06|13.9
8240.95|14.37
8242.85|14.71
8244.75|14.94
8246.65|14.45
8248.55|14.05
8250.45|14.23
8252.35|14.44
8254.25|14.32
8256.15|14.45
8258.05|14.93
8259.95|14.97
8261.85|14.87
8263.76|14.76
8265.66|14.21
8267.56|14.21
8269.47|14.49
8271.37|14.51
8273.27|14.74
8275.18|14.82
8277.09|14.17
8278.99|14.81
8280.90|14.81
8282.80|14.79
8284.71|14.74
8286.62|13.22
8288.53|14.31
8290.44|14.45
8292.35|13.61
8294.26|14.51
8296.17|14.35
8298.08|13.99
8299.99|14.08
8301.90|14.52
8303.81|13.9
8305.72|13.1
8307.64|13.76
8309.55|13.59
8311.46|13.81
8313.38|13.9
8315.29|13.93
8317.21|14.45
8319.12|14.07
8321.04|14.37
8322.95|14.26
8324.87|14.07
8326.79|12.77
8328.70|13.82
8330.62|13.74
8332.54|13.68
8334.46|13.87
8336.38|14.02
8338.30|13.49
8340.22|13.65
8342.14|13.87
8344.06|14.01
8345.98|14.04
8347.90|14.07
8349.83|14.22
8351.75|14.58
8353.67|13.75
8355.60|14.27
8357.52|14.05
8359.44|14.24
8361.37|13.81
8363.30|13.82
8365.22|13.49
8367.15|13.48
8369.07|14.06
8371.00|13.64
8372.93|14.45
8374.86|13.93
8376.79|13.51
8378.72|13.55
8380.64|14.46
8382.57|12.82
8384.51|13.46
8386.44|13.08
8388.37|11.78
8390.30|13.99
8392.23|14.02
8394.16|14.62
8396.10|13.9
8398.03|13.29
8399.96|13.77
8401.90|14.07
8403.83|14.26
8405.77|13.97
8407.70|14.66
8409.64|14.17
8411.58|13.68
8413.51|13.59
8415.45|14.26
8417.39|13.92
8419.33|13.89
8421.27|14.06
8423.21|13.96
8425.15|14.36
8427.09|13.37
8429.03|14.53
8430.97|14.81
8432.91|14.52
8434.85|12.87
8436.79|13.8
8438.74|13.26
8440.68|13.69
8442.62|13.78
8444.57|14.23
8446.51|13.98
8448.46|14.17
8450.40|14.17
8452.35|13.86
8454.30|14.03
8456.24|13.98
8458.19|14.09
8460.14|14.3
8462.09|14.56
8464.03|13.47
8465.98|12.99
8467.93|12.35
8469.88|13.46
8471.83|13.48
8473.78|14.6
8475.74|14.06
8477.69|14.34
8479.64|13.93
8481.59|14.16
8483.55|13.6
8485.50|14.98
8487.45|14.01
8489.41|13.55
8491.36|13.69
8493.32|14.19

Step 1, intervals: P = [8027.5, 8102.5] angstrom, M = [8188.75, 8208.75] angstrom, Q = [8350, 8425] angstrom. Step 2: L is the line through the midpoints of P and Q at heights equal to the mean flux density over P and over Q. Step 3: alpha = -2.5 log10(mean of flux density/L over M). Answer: 0.035 mag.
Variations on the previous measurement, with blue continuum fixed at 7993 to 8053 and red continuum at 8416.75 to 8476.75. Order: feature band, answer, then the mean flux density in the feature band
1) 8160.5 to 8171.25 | -0.020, 14.8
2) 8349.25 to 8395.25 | 0.020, 13.8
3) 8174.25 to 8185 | 0.022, 14.2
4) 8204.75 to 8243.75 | 0.012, 14.2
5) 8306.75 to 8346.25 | 0.022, 13.9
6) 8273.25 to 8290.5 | -0.017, 14.5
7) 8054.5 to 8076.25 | -0.027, 15.1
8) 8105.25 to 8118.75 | 0.000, 14.6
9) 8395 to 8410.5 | -0.002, 14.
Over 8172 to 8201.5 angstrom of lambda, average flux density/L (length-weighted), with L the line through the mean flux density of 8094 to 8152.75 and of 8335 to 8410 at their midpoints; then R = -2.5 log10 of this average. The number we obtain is 0.03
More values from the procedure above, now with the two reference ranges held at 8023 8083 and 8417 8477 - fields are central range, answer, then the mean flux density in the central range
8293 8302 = 0.001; 14.2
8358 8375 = 0.016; 13.9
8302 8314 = 0.039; 13.7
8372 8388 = 0.037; 13.6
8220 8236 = 0.015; 14.2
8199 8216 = 0.021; 14.2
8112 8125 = 0.000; 14.7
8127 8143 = 0.003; 14.6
